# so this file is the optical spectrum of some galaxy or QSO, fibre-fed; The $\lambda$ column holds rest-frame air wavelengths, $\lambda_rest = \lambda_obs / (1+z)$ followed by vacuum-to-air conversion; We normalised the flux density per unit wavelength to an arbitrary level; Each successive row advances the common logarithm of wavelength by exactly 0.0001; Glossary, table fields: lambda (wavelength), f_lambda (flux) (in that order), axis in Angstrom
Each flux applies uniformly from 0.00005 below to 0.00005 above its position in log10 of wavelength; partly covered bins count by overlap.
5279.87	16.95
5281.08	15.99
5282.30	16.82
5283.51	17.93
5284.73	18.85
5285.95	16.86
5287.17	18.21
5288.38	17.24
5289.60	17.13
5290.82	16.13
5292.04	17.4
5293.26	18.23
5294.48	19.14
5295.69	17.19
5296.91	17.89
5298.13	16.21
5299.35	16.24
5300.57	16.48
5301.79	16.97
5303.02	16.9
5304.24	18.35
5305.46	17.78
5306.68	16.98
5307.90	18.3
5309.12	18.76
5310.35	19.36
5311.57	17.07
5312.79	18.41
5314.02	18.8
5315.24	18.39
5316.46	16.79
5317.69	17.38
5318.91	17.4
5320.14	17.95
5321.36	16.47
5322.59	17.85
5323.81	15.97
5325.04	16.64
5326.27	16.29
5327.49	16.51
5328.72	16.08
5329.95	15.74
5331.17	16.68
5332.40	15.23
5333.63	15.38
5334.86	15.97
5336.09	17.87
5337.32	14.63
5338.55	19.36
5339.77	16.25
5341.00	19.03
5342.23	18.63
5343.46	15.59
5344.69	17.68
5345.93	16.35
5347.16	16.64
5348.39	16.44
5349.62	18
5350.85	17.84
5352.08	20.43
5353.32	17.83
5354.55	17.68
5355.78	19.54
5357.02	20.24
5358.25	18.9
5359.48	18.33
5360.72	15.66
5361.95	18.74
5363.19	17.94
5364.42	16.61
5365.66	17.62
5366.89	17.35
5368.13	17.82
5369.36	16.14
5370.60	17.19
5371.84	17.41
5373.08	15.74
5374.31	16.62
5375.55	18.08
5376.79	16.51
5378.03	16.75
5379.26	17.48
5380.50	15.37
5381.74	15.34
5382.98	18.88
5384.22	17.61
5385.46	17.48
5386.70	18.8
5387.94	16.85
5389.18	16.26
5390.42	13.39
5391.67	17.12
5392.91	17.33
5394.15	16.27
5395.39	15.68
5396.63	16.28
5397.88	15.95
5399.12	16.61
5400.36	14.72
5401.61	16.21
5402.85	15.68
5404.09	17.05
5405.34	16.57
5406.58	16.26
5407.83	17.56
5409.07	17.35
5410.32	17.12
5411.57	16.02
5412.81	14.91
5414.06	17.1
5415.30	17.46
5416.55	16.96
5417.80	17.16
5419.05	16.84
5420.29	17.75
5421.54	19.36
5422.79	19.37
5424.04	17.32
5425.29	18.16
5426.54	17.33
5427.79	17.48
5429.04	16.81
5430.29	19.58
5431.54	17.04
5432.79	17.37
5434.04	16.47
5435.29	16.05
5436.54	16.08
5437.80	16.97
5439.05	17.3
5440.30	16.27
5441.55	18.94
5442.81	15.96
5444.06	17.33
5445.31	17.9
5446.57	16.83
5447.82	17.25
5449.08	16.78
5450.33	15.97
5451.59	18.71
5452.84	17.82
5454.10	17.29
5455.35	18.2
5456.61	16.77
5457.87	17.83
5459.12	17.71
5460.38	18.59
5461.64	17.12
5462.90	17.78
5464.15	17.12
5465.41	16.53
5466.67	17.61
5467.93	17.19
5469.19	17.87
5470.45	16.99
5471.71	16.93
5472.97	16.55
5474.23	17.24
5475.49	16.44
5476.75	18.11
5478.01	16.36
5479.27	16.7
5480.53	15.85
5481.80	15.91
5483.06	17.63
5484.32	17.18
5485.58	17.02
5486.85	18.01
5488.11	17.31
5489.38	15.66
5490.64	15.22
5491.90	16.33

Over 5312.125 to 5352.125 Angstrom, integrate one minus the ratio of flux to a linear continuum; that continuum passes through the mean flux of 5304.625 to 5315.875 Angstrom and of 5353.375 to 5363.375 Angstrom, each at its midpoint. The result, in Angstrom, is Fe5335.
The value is 2.7 Angstrom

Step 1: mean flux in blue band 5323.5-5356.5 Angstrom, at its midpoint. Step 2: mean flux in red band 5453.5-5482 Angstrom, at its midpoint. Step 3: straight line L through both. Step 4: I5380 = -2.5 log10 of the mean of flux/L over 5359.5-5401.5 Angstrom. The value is 0.02 mag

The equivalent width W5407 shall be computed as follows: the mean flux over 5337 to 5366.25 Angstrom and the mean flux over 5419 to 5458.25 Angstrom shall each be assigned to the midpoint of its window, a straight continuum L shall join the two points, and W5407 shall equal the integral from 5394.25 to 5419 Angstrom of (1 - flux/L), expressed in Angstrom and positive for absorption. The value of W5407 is 1.54 Angstrom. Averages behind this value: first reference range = 17.8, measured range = 16.5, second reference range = 17.4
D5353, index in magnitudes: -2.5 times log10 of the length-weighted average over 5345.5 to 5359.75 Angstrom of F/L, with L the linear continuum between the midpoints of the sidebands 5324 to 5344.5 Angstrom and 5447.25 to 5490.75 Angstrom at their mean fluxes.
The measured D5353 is -0.094 mag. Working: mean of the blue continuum 16.6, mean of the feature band 18.2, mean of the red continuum 17.1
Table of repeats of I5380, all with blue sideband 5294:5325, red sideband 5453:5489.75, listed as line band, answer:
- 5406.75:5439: 0.00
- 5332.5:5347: 0.04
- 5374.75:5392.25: 0.03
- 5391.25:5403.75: 0.07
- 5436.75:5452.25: 0.00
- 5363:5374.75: 0.02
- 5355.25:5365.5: -0.05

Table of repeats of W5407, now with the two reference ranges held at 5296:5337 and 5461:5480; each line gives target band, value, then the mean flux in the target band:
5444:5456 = -0.22 Angstrom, 17.4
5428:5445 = -0.01 Angstrom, 17.1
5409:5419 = 0.22 Angstrom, 16.7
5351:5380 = -0.97 Angstrom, 17.7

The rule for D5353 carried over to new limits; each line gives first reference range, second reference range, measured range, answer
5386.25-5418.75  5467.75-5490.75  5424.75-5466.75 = -0.039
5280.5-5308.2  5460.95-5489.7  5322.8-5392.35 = 0.007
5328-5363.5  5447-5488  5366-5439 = 0.026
